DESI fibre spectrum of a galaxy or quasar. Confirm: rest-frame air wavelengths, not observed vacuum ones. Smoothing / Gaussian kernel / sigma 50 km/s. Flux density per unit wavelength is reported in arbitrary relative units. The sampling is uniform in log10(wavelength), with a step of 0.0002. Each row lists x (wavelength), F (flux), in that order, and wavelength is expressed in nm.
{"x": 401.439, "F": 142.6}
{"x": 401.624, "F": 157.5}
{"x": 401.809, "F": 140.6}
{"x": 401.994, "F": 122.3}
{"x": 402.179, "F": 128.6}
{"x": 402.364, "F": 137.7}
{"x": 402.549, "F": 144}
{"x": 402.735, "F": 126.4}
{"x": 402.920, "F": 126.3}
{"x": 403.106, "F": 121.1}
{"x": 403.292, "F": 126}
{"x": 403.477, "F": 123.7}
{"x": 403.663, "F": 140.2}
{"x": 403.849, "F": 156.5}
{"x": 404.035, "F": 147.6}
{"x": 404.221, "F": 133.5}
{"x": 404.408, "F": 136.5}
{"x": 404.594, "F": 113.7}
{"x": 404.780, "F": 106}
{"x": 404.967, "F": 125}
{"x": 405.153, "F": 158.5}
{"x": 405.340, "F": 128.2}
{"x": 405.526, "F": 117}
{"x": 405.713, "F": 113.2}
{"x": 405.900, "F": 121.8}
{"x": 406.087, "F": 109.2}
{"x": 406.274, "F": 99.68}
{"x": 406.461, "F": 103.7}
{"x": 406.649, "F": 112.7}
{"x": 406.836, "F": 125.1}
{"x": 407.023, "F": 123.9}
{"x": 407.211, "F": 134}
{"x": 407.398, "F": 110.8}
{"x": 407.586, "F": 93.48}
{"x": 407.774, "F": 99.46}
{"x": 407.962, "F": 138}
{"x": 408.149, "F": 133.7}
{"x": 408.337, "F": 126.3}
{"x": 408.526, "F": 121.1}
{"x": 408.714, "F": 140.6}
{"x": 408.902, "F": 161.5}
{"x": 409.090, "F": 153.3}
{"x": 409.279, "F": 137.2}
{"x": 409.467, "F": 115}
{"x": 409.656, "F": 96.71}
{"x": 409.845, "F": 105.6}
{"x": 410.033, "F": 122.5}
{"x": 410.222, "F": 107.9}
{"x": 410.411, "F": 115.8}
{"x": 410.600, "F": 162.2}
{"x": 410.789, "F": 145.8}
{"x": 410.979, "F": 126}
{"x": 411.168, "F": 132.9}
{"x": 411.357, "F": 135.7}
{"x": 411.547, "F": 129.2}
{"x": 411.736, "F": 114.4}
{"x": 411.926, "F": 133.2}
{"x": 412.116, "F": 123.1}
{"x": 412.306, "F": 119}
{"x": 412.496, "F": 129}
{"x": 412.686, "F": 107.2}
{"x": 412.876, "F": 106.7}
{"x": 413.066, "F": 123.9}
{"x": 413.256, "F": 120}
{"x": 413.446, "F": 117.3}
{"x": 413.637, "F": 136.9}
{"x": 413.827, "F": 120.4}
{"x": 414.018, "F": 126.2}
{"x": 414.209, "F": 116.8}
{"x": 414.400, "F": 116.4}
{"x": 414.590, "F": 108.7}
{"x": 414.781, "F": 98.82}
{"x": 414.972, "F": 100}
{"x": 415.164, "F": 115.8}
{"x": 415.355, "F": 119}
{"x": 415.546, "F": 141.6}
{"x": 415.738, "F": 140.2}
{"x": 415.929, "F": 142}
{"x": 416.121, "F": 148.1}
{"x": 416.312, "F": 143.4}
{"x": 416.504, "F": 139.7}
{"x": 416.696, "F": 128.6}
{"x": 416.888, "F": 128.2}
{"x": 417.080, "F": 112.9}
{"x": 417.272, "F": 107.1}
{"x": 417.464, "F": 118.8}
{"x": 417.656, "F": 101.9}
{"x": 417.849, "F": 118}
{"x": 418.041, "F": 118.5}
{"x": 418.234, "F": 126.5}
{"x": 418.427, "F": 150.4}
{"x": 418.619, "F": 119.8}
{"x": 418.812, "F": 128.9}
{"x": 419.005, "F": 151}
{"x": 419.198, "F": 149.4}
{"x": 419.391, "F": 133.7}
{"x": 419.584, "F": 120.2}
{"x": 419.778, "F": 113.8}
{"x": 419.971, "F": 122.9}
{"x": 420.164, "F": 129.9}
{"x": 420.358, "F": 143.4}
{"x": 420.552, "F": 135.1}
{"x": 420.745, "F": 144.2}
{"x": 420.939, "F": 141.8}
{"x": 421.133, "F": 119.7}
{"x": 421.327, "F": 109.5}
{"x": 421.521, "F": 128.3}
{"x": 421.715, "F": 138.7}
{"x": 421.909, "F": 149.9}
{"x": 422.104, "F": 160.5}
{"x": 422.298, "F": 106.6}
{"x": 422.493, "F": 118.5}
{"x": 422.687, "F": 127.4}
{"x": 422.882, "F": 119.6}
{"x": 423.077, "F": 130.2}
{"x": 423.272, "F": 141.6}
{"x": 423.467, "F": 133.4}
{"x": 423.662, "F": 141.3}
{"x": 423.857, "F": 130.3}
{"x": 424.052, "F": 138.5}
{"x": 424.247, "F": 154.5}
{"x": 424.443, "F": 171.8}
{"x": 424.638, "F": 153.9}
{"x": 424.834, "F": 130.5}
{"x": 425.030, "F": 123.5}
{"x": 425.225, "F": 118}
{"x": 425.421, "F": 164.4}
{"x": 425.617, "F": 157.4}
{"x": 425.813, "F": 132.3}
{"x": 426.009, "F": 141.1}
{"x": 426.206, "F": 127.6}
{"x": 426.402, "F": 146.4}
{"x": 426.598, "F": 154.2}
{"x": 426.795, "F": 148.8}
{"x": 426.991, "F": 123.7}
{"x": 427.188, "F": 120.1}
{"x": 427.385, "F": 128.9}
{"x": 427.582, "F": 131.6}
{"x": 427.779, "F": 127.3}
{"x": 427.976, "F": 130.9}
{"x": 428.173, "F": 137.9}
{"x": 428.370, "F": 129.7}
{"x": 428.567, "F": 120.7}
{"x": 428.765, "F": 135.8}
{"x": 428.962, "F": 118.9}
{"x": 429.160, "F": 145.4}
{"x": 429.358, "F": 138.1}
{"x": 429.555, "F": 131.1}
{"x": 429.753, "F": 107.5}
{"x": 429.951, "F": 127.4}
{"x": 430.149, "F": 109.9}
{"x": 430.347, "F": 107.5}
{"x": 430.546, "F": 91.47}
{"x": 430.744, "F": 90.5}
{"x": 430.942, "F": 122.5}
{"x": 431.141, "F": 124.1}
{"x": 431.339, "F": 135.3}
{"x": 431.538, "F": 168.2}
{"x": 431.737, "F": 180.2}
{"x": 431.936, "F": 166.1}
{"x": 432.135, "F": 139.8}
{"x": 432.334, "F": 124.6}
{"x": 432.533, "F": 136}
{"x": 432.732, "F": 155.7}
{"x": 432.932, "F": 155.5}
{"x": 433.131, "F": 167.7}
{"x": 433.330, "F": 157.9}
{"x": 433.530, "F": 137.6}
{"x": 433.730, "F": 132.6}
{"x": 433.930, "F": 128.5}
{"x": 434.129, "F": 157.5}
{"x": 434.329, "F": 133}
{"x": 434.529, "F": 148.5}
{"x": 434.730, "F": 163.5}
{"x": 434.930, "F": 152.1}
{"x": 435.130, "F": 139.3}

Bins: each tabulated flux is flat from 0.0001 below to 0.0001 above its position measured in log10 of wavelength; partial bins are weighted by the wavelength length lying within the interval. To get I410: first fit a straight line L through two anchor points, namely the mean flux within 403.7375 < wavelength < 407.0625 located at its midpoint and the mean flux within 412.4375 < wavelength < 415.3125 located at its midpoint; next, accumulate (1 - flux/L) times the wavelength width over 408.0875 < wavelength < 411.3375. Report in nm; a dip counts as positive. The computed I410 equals -0.26 nm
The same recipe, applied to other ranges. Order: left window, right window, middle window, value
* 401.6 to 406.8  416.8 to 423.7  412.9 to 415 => 0.183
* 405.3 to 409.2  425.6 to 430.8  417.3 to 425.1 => -0.379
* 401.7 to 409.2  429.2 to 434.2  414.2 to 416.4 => 0.100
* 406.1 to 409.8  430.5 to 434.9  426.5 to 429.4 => 0.122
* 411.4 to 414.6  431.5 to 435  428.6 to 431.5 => 0.477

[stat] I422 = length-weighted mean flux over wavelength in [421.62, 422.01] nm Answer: 144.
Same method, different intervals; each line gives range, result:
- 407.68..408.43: 124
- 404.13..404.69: 128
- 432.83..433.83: 150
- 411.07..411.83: 128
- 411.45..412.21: 125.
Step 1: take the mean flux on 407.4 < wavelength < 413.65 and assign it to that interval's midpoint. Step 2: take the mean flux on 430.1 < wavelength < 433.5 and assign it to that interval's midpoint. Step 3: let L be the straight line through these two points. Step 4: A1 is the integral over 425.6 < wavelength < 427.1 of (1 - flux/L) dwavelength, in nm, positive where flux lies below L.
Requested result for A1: -0.07 nm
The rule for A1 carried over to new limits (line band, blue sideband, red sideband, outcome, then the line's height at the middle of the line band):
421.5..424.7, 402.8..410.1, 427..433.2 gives -0.20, 130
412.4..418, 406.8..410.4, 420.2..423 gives 0.25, 127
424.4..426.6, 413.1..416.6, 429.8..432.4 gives -0.25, 128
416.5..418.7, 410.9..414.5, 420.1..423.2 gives 0.10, 128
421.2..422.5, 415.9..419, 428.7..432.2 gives -0.03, 128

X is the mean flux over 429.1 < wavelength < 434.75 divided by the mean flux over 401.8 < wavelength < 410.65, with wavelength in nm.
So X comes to 1.1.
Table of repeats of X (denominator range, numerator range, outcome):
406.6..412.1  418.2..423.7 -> 1.05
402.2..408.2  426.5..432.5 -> 1.05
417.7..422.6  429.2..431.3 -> 0.89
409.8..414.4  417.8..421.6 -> 1.05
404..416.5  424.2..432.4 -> 1.08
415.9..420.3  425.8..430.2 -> 1.02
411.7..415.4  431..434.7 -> 1.25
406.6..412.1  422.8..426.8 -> 1.12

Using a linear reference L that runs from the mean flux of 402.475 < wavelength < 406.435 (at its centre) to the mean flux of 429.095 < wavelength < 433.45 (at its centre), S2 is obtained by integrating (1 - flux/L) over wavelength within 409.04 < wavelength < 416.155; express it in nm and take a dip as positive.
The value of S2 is 0.32 nm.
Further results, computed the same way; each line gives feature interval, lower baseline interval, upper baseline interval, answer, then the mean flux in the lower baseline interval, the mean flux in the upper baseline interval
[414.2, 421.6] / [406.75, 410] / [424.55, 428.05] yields 0.25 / 124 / 137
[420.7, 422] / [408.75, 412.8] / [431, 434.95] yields 0.04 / 127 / 148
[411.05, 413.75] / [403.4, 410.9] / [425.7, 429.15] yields 0.08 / 125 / 133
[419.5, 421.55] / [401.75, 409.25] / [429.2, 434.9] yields 0.07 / 127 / 137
